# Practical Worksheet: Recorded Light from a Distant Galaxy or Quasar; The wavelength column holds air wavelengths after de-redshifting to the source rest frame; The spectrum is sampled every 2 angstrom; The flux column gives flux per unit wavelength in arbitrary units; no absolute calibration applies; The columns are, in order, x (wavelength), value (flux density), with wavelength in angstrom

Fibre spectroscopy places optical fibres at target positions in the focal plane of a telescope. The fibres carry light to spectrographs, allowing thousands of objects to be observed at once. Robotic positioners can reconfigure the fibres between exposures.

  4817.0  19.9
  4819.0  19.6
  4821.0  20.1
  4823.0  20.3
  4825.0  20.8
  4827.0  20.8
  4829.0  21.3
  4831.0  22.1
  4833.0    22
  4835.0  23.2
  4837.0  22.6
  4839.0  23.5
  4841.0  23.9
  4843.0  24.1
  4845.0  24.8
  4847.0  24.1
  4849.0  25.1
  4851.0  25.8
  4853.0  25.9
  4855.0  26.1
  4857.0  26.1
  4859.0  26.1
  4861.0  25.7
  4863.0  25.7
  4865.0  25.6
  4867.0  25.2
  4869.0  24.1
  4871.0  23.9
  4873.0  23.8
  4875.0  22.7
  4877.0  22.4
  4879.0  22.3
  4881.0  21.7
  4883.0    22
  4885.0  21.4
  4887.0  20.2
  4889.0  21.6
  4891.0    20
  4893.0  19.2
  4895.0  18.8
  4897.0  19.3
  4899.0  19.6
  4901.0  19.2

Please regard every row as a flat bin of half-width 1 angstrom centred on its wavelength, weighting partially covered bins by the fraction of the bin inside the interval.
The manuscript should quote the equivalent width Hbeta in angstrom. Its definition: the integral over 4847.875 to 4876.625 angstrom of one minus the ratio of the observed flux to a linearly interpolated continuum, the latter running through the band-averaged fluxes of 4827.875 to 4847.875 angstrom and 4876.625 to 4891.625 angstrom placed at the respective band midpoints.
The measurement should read -3.6 angstrom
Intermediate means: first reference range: 23.1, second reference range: 21.4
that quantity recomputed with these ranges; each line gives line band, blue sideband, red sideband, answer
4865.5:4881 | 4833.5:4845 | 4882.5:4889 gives -1.1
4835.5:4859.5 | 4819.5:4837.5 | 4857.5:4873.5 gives -1.5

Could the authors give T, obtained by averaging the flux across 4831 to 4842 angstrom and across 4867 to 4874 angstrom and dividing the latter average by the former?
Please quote 1.1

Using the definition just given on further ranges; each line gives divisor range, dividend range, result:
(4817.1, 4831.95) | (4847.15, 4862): 1.25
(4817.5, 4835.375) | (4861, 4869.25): 1.20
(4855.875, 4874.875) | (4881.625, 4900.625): 0.81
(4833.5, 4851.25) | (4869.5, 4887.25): 0.93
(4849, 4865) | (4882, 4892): 0.81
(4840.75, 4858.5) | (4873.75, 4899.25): 0.83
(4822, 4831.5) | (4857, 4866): 1.23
